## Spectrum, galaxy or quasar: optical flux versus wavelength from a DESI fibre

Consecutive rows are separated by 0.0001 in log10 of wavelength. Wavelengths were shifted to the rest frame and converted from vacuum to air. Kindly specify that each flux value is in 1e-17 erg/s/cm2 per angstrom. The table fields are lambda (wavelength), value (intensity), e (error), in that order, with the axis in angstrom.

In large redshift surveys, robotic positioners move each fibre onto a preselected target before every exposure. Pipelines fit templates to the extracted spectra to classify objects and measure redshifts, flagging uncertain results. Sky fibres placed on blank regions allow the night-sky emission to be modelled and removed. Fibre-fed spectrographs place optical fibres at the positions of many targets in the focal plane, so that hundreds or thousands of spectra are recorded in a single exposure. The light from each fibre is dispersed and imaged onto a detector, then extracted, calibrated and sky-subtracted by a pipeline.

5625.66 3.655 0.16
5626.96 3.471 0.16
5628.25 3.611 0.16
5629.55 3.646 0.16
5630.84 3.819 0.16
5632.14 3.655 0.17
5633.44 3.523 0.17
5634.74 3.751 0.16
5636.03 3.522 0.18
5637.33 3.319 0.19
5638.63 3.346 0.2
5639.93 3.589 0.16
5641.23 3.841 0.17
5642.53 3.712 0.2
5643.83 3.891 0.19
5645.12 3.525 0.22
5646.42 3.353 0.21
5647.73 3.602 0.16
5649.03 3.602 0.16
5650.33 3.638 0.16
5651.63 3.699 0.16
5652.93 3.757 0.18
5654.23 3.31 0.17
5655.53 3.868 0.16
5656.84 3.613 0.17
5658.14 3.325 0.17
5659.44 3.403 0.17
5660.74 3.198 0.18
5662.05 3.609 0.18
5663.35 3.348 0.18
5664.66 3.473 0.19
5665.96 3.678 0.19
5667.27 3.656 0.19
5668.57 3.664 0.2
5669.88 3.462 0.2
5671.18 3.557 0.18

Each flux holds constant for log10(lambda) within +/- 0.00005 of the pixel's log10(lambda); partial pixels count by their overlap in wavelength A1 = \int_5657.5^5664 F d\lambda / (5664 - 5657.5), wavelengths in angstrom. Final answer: 3.38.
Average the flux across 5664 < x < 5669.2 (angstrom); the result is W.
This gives 3.62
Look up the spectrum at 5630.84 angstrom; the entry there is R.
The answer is 3.819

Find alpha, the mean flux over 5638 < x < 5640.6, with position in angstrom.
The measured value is 3.47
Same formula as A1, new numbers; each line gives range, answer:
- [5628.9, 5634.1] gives 3.66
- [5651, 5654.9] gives 3.59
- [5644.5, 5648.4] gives 3.49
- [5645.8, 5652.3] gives 3.58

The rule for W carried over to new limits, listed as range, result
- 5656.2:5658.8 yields 3.48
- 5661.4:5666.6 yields 3.53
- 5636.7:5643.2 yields 3.56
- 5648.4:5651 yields 3.62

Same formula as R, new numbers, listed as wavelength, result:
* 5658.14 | 3.325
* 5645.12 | 3.525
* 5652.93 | 3.757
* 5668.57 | 3.664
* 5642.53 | 3.712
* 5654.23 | 3.31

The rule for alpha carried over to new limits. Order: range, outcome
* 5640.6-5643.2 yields 3.77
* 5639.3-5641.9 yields 3.71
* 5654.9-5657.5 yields 3.73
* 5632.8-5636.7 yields 3.6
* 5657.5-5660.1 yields 3.37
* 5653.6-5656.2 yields 3.58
